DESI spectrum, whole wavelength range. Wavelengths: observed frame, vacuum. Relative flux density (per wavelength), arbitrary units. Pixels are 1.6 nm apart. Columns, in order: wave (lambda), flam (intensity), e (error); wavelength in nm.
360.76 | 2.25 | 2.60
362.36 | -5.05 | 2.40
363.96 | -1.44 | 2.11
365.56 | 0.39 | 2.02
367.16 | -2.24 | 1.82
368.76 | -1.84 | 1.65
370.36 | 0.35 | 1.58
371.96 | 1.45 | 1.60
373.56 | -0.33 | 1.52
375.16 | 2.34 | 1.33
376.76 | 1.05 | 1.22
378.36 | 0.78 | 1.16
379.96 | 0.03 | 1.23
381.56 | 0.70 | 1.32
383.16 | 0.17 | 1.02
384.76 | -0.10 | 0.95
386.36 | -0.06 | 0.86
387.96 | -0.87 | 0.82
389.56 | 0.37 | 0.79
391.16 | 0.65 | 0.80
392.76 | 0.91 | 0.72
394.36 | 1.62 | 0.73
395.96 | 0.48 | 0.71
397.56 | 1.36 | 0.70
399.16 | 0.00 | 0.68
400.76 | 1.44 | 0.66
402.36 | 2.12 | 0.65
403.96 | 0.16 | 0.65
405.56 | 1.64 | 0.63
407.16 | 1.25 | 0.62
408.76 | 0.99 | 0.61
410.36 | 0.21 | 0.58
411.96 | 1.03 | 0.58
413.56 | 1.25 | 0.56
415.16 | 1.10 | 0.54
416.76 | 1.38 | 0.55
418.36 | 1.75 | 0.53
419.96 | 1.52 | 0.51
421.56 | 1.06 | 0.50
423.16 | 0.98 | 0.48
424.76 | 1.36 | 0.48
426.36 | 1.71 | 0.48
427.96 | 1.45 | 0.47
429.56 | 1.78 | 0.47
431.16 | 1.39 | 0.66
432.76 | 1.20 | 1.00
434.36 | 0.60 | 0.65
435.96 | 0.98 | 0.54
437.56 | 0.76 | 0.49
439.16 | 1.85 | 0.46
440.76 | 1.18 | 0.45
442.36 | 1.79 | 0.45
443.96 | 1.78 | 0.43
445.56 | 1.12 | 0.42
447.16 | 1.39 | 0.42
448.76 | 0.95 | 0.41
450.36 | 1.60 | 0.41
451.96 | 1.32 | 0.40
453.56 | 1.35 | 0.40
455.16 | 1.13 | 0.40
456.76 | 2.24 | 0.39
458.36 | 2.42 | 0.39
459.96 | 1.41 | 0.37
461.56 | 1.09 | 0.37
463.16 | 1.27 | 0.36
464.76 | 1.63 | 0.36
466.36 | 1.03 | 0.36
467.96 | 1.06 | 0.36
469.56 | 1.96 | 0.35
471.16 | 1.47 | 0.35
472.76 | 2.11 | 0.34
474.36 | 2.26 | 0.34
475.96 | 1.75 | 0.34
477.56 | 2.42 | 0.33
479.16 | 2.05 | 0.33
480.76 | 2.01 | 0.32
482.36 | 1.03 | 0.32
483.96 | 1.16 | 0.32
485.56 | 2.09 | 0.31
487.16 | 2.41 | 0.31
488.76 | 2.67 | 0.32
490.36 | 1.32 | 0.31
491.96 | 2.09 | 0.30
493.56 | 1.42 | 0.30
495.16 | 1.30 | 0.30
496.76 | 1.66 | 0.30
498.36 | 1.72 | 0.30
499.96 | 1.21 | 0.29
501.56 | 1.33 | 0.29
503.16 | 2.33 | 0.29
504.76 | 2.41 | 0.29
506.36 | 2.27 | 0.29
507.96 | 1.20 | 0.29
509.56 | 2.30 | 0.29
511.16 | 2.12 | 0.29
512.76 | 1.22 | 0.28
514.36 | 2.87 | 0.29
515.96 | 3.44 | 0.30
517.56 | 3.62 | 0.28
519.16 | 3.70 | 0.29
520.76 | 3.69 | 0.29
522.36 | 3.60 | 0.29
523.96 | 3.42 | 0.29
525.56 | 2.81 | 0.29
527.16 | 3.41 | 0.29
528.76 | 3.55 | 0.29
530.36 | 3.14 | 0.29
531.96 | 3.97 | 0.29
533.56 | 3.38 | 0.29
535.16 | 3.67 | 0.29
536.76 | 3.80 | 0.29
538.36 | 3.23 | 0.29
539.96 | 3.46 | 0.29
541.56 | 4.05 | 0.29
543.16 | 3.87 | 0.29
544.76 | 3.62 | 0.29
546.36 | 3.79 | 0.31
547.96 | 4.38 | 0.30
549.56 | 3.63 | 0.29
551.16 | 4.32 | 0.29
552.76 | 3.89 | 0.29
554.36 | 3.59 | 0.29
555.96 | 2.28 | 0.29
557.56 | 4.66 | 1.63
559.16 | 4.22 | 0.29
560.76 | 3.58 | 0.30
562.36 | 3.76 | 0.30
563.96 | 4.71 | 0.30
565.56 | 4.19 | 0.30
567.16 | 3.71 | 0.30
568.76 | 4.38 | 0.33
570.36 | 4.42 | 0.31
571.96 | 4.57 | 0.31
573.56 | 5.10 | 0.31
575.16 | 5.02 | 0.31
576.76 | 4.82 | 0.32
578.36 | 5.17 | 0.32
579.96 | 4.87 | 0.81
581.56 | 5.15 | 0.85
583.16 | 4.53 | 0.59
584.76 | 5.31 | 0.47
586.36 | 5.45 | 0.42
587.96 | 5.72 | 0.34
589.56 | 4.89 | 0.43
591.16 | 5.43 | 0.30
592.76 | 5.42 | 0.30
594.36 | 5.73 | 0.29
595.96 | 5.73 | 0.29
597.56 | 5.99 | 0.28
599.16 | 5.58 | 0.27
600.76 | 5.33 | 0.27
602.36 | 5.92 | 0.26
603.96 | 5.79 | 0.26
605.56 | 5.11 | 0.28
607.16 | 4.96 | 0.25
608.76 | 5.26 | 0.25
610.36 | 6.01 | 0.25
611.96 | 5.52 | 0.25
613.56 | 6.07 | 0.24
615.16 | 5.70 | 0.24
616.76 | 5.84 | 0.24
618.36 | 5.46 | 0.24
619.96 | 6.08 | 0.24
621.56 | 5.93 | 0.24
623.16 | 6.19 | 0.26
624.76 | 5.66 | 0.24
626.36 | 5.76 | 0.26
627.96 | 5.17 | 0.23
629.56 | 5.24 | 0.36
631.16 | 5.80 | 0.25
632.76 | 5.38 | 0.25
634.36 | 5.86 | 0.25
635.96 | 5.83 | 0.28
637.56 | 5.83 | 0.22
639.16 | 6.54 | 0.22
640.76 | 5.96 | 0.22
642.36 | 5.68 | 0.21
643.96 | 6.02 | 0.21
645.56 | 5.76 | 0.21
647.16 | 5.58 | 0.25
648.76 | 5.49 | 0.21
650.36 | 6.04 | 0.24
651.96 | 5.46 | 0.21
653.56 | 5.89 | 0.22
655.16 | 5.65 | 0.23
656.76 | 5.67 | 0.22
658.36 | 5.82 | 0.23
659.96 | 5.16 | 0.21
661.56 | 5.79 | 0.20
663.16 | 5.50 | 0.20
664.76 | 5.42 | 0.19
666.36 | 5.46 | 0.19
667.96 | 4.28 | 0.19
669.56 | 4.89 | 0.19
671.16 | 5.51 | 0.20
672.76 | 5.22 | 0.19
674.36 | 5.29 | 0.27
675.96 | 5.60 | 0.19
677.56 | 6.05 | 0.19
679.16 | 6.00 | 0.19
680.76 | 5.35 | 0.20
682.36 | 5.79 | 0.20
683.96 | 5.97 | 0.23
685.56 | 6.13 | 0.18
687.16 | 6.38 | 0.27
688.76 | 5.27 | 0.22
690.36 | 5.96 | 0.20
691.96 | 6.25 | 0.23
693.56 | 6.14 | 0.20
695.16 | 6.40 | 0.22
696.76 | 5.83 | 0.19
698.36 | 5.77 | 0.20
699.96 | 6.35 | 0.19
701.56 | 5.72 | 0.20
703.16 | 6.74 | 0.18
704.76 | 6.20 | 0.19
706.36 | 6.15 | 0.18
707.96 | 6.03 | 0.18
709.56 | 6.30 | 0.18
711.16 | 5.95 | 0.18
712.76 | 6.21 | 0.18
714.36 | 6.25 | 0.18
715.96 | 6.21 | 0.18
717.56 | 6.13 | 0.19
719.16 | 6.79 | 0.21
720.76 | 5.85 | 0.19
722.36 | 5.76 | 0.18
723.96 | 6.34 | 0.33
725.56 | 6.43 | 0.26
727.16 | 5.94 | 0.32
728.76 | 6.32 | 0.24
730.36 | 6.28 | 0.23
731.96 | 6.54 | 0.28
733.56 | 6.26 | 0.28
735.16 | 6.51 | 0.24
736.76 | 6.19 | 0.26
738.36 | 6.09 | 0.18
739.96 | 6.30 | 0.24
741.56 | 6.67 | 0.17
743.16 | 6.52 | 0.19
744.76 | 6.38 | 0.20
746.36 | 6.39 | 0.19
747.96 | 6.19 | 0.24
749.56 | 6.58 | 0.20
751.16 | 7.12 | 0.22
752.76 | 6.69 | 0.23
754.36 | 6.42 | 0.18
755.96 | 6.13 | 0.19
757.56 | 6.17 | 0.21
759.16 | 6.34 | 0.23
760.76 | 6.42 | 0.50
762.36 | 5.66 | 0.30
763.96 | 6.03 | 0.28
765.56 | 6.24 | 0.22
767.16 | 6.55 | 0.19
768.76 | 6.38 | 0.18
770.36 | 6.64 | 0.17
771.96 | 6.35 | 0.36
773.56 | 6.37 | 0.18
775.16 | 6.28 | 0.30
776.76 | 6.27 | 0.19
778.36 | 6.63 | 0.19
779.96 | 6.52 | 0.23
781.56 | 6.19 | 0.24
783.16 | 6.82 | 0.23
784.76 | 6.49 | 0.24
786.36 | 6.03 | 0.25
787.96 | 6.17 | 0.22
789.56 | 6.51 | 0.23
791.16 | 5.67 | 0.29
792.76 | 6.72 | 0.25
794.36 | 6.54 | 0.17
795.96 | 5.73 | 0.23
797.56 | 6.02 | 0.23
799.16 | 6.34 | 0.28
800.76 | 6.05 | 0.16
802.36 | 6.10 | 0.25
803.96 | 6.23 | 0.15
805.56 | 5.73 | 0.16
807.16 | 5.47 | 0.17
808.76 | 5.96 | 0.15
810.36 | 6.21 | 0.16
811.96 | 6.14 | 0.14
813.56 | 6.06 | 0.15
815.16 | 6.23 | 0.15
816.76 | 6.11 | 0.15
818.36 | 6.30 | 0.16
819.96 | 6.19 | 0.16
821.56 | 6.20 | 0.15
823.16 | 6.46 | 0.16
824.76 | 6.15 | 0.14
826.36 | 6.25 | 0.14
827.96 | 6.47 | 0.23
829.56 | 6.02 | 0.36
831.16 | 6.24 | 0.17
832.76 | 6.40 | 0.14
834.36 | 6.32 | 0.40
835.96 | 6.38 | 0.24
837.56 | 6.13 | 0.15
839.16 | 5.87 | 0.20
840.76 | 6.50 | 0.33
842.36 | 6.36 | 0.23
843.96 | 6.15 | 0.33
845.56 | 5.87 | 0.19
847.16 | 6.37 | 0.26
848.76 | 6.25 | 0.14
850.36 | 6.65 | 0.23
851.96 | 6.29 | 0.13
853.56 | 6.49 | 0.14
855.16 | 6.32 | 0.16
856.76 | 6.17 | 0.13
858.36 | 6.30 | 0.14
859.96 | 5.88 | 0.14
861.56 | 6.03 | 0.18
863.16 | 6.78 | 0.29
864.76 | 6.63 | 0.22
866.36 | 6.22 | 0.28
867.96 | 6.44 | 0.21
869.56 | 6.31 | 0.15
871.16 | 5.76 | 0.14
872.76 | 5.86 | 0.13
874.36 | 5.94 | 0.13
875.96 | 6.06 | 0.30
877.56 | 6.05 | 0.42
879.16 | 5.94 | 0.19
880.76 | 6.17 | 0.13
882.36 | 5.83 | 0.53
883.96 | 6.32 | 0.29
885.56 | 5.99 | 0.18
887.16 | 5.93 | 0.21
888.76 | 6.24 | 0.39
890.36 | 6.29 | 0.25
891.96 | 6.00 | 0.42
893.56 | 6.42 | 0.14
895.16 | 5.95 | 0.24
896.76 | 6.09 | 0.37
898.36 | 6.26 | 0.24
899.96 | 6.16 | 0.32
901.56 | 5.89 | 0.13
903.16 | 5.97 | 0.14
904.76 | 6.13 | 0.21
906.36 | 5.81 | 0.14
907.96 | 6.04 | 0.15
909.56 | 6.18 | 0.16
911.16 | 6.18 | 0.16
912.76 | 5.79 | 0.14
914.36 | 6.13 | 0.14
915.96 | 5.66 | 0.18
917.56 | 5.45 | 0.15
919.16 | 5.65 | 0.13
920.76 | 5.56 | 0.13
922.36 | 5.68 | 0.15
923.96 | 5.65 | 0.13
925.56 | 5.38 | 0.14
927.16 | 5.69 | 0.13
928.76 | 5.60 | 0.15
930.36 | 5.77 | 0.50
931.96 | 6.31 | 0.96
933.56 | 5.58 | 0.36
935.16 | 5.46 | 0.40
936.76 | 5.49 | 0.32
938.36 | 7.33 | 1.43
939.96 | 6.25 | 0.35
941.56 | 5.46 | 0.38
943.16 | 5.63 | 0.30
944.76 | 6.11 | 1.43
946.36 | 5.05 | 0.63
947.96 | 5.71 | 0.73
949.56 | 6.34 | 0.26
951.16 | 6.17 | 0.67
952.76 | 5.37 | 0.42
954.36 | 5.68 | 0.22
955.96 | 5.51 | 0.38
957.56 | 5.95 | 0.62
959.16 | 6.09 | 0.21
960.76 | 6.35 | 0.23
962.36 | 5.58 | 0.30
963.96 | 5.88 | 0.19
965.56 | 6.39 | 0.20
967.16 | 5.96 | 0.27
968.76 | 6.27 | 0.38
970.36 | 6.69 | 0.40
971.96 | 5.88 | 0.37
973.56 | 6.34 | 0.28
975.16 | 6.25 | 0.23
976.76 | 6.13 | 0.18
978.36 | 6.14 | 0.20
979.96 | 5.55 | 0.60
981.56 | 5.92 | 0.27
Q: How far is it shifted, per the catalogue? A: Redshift 0.292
